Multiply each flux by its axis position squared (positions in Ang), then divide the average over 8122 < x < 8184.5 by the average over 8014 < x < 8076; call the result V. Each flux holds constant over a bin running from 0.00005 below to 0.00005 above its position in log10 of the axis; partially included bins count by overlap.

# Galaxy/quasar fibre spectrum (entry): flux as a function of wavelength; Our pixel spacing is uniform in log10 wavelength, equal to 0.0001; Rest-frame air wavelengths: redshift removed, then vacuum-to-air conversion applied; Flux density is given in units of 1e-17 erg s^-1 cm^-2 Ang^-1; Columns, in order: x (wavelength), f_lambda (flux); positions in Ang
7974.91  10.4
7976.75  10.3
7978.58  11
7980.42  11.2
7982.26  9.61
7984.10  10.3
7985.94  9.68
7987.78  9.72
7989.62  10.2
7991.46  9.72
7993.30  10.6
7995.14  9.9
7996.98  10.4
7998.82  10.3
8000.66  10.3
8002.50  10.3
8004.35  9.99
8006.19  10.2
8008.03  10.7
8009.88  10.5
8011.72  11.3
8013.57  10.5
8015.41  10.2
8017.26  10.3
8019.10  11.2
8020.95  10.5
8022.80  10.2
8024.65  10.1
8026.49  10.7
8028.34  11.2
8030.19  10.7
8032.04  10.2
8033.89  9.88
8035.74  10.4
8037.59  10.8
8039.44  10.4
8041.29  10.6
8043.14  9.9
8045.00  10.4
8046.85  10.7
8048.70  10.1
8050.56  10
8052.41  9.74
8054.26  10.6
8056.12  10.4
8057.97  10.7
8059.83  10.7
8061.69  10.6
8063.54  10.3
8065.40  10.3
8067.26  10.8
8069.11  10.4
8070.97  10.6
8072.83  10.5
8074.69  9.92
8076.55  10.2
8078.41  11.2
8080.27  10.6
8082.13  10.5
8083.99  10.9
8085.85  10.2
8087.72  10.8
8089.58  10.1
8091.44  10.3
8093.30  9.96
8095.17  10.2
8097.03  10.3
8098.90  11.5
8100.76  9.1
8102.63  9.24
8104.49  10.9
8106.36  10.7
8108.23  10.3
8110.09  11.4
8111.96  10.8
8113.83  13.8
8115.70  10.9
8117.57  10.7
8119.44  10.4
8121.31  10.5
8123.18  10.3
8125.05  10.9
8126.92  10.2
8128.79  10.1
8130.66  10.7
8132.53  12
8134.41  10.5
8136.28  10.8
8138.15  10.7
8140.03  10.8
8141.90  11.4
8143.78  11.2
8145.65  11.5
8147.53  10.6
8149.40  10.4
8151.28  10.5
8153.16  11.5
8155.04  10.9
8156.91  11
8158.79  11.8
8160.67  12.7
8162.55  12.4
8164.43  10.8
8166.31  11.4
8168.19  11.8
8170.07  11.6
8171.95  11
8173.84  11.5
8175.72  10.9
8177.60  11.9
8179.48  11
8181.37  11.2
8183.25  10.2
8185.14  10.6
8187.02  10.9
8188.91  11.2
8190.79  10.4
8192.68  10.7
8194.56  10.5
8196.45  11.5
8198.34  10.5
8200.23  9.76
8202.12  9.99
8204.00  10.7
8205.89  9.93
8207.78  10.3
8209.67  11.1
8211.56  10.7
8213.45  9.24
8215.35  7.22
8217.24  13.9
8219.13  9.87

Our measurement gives 1.09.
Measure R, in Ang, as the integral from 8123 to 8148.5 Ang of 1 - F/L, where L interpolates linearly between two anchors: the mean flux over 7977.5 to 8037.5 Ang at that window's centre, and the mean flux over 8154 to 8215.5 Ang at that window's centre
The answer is -0.3 Ang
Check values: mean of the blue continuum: 10.4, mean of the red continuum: 10.9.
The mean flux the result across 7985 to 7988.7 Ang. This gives 9.7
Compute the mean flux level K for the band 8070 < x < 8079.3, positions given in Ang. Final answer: 10.5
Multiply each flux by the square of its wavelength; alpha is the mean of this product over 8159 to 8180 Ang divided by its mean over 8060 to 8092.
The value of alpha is 1.1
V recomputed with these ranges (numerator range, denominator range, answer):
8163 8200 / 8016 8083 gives 1.09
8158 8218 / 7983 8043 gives 1.10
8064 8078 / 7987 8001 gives 1.05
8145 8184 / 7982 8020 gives 1.14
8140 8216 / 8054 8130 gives 1.05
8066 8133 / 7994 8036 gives 1.04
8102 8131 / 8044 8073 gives 1.05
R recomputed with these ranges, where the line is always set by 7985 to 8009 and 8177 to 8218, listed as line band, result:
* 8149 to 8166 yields -1.4 Ang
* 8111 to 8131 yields -0.8 Ang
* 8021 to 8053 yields -0.4 Ang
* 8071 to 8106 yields -0.1 Ang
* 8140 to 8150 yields -0.5 Ang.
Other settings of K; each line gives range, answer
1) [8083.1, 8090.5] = 10.5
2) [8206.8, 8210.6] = 10.7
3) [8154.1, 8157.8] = 11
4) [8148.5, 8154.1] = 10.8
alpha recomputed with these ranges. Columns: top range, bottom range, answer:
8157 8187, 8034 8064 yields 1.13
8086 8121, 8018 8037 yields 1.03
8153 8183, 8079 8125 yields 1.10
